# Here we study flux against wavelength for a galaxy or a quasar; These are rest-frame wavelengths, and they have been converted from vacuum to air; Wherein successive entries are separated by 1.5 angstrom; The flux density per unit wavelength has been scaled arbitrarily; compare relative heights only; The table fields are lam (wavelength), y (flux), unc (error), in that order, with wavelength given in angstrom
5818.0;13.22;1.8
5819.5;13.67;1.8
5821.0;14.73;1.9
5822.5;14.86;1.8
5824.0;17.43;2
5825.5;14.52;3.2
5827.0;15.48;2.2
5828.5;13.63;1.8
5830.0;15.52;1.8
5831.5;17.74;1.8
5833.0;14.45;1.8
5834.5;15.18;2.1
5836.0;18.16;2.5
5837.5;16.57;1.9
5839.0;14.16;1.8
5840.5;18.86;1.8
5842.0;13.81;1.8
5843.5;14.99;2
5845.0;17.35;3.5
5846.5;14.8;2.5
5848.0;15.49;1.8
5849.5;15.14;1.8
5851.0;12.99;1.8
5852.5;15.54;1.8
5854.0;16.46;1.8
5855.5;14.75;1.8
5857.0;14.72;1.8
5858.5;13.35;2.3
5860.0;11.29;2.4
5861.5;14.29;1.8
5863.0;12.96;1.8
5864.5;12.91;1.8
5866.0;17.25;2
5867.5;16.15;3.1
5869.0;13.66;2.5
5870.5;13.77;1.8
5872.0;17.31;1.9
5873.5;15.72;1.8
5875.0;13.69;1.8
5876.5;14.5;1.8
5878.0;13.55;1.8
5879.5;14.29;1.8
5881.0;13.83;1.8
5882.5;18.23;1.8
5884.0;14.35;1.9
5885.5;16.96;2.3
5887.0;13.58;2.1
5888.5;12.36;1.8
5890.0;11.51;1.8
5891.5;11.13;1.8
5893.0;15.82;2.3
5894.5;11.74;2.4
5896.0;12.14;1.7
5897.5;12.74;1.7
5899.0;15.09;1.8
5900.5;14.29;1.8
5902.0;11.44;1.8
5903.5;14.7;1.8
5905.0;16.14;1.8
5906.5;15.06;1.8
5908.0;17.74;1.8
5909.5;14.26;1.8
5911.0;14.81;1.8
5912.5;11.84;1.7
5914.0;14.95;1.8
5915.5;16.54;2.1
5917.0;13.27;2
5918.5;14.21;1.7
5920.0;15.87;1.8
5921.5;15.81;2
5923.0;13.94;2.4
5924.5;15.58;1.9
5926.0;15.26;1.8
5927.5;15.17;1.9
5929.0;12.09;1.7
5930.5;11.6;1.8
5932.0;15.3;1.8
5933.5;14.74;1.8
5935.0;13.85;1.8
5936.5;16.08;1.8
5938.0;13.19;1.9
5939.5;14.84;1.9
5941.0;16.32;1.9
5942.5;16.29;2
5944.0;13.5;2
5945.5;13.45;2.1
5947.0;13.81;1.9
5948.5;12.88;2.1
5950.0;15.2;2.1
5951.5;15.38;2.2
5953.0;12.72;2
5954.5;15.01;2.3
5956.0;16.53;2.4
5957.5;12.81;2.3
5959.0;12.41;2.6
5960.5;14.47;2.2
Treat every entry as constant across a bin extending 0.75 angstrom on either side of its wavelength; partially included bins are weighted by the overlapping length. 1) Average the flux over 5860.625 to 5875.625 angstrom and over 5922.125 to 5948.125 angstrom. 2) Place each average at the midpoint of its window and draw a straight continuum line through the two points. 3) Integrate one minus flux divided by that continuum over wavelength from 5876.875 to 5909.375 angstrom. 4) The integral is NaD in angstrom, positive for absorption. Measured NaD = 1.1 angstrom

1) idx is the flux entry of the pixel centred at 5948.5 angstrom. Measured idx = 12.88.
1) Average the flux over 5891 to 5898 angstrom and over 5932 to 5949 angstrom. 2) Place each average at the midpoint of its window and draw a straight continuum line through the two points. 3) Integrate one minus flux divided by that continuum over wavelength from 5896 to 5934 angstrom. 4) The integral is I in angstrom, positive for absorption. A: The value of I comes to -2.6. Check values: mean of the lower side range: 12.8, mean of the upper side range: 14.5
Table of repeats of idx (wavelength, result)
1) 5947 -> 13.81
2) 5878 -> 13.55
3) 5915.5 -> 16.54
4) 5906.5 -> 15.06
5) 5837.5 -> 16.57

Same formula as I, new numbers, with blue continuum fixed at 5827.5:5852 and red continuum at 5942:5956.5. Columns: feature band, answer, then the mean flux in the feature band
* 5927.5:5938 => 0.4 angstrom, 14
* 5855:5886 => 1.2 angstrom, 14.6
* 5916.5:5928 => -0.2 angstrom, 14.9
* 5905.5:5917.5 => -0.1 angstrom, 14.9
